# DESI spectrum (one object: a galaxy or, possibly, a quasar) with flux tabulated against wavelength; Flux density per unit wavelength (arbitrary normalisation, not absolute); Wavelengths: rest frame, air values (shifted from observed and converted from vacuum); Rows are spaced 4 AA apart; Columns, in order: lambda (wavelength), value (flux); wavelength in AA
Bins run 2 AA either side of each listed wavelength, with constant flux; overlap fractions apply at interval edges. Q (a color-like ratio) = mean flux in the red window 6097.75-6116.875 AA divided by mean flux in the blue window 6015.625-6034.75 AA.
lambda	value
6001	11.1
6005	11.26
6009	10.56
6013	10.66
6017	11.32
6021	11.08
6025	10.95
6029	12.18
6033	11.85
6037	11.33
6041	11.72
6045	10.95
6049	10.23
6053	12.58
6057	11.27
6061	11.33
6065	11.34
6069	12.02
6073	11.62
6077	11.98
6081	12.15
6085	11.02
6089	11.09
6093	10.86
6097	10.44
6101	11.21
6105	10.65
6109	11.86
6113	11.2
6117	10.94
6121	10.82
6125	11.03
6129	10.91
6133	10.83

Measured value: 0.97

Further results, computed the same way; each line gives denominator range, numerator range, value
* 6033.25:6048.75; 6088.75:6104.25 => 0.96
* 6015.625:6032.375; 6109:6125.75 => 0.97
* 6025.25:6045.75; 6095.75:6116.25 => 0.96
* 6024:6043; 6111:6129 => 0.94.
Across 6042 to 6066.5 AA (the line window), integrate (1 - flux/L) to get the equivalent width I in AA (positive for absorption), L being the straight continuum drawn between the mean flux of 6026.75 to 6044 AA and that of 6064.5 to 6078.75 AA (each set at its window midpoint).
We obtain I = 0.9 AA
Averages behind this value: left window 11.7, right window 11.8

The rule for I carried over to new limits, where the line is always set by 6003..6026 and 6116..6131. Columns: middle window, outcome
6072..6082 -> -0.9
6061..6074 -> -0.8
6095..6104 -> 0.1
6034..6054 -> -0.7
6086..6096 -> 0.0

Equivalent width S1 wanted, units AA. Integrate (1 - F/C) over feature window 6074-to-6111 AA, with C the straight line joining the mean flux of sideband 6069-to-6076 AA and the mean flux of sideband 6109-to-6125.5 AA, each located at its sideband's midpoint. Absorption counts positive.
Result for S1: 0.71 AA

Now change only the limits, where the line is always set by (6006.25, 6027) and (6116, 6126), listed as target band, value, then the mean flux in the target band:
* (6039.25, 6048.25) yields -0.2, 11.2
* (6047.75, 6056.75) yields -0.5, 11.5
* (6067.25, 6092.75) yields -1.6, 11.6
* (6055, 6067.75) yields -0.5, 11.4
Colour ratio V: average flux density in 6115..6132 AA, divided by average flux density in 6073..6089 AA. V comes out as 0.9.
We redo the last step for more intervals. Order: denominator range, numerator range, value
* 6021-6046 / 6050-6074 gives 1.01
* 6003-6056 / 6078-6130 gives 0.98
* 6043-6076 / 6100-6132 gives 0.97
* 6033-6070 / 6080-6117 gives 0.97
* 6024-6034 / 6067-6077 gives 1.01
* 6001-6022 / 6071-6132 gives 1.02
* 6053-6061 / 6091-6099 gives 0.92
